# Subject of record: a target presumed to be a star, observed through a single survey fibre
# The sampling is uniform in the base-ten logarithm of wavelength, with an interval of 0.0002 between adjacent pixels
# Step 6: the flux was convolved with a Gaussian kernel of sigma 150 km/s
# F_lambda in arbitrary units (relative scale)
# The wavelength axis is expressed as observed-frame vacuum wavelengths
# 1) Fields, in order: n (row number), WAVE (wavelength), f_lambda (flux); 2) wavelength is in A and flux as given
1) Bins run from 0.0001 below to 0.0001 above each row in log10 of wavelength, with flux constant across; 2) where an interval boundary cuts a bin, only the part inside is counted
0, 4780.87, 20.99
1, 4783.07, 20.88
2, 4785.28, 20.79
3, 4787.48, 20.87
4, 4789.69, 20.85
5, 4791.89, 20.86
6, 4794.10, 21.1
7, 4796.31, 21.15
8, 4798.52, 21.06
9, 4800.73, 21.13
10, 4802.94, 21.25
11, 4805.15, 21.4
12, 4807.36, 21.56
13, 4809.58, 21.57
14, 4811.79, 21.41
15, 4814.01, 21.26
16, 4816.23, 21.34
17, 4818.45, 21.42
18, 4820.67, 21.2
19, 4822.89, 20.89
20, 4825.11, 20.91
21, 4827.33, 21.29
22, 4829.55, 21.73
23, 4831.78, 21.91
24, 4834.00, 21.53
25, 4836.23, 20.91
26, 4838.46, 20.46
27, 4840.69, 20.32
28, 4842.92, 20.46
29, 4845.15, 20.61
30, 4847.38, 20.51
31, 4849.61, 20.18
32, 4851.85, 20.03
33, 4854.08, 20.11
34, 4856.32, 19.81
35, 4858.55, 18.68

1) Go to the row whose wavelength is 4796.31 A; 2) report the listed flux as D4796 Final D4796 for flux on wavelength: 21.15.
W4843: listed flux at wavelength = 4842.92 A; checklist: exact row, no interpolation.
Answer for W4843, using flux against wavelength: 20.46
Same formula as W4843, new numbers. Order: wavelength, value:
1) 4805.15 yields 21.4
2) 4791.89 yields 20.86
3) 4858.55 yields 18.68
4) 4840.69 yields 20.32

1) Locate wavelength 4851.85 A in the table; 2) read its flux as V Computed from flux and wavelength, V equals 20.03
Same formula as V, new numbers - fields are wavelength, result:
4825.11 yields 20.91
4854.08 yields 20.11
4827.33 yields 21.29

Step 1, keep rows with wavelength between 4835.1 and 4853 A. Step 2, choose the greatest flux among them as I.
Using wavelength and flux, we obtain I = 20.91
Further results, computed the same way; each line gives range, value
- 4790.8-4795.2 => 21.1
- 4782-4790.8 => 20.88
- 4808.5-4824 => 21.57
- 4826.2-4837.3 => 21.91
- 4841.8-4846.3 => 20.61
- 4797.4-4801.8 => 21.13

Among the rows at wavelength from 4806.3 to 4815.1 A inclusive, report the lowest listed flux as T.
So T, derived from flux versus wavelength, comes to 21.26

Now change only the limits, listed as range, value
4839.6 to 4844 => 20.32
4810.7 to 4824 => 20.89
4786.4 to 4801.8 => 20.85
